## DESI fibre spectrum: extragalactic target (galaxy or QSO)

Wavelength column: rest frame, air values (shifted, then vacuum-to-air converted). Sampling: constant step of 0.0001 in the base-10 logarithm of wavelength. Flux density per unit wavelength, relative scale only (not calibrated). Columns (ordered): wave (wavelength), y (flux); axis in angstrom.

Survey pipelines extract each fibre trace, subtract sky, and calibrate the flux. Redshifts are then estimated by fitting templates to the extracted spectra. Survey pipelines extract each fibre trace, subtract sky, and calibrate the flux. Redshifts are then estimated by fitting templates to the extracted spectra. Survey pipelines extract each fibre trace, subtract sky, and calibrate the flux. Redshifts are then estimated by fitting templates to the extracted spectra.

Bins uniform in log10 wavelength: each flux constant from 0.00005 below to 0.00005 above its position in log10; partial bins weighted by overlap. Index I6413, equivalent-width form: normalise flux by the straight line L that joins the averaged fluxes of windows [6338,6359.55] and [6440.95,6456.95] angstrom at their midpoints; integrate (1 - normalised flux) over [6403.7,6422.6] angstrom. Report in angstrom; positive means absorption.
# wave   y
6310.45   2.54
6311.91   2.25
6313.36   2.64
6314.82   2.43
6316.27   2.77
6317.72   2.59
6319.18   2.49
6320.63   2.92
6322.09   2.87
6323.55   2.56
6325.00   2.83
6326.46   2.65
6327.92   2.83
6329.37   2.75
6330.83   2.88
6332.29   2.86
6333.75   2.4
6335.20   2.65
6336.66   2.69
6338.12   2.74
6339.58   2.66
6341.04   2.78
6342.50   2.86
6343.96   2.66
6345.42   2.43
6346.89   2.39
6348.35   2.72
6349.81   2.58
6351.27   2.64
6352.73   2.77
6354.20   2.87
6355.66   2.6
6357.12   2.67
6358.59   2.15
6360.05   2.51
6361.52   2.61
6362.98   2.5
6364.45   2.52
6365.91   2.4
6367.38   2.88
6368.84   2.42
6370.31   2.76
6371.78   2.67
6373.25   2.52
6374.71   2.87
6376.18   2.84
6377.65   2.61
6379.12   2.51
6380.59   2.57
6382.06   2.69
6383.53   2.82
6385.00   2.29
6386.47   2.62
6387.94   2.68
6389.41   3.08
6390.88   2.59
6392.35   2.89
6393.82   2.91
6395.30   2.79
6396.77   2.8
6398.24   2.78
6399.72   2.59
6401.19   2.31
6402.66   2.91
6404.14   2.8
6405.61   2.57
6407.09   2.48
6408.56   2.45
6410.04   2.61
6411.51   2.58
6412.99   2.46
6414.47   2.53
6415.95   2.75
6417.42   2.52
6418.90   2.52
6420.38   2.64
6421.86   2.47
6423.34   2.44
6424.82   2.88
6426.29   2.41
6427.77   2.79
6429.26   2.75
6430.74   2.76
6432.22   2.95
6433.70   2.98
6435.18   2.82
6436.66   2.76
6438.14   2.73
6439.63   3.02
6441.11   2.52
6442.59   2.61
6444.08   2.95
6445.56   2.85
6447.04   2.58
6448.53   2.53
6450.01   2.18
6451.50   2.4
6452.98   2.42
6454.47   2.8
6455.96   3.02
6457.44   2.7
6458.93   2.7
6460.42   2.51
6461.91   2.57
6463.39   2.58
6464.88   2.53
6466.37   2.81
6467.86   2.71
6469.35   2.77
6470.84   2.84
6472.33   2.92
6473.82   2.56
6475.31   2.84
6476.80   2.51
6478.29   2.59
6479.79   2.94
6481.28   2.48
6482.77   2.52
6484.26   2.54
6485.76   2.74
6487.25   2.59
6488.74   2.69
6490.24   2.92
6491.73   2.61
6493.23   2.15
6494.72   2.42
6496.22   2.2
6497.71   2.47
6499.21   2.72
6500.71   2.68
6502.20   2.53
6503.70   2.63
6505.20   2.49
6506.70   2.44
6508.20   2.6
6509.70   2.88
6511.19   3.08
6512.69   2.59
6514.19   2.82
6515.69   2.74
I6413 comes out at 0.5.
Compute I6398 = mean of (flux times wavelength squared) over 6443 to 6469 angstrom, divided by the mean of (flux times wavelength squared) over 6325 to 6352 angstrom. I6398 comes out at 1.02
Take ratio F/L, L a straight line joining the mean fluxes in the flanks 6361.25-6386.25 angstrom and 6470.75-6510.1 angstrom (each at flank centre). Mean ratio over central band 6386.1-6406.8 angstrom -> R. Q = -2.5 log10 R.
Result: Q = -0.048 mag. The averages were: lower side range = 2.62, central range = 2.73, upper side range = 2.6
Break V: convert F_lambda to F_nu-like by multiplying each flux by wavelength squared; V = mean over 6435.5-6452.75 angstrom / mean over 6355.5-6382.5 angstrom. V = 1.04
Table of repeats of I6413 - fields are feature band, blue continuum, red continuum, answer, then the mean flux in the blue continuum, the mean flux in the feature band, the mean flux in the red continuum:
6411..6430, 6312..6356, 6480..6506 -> 0.1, 2.68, 2.59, 2.56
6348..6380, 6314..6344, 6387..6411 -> 1.0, 2.71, 2.62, 2.7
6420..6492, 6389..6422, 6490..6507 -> -3.0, 2.65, 2.68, 2.51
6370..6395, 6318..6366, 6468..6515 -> -0.5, 2.65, 2.7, 2.64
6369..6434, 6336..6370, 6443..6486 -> -0.8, 2.61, 2.66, 2.66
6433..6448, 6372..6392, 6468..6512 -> -0.7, 2.67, 2.78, 2.63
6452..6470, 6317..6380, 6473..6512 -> -0.4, 2.65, 2.67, 2.61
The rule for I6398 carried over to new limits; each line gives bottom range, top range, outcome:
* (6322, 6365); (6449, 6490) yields 1.04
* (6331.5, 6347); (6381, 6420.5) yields 1.02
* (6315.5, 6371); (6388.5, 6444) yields 1.04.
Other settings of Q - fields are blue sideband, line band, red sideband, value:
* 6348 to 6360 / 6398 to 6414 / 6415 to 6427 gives 0.00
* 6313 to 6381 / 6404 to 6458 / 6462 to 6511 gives -0.01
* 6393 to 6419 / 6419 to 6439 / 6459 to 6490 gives -0.03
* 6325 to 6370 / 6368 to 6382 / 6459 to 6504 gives 0.00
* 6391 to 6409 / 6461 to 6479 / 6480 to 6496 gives -0.04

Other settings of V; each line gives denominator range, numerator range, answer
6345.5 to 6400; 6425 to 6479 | 1.04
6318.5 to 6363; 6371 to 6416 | 1.02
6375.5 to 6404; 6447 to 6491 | 1.01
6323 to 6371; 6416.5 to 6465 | 1.04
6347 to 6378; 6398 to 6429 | 1.01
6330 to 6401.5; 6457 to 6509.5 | 1.02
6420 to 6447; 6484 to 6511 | 0.96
